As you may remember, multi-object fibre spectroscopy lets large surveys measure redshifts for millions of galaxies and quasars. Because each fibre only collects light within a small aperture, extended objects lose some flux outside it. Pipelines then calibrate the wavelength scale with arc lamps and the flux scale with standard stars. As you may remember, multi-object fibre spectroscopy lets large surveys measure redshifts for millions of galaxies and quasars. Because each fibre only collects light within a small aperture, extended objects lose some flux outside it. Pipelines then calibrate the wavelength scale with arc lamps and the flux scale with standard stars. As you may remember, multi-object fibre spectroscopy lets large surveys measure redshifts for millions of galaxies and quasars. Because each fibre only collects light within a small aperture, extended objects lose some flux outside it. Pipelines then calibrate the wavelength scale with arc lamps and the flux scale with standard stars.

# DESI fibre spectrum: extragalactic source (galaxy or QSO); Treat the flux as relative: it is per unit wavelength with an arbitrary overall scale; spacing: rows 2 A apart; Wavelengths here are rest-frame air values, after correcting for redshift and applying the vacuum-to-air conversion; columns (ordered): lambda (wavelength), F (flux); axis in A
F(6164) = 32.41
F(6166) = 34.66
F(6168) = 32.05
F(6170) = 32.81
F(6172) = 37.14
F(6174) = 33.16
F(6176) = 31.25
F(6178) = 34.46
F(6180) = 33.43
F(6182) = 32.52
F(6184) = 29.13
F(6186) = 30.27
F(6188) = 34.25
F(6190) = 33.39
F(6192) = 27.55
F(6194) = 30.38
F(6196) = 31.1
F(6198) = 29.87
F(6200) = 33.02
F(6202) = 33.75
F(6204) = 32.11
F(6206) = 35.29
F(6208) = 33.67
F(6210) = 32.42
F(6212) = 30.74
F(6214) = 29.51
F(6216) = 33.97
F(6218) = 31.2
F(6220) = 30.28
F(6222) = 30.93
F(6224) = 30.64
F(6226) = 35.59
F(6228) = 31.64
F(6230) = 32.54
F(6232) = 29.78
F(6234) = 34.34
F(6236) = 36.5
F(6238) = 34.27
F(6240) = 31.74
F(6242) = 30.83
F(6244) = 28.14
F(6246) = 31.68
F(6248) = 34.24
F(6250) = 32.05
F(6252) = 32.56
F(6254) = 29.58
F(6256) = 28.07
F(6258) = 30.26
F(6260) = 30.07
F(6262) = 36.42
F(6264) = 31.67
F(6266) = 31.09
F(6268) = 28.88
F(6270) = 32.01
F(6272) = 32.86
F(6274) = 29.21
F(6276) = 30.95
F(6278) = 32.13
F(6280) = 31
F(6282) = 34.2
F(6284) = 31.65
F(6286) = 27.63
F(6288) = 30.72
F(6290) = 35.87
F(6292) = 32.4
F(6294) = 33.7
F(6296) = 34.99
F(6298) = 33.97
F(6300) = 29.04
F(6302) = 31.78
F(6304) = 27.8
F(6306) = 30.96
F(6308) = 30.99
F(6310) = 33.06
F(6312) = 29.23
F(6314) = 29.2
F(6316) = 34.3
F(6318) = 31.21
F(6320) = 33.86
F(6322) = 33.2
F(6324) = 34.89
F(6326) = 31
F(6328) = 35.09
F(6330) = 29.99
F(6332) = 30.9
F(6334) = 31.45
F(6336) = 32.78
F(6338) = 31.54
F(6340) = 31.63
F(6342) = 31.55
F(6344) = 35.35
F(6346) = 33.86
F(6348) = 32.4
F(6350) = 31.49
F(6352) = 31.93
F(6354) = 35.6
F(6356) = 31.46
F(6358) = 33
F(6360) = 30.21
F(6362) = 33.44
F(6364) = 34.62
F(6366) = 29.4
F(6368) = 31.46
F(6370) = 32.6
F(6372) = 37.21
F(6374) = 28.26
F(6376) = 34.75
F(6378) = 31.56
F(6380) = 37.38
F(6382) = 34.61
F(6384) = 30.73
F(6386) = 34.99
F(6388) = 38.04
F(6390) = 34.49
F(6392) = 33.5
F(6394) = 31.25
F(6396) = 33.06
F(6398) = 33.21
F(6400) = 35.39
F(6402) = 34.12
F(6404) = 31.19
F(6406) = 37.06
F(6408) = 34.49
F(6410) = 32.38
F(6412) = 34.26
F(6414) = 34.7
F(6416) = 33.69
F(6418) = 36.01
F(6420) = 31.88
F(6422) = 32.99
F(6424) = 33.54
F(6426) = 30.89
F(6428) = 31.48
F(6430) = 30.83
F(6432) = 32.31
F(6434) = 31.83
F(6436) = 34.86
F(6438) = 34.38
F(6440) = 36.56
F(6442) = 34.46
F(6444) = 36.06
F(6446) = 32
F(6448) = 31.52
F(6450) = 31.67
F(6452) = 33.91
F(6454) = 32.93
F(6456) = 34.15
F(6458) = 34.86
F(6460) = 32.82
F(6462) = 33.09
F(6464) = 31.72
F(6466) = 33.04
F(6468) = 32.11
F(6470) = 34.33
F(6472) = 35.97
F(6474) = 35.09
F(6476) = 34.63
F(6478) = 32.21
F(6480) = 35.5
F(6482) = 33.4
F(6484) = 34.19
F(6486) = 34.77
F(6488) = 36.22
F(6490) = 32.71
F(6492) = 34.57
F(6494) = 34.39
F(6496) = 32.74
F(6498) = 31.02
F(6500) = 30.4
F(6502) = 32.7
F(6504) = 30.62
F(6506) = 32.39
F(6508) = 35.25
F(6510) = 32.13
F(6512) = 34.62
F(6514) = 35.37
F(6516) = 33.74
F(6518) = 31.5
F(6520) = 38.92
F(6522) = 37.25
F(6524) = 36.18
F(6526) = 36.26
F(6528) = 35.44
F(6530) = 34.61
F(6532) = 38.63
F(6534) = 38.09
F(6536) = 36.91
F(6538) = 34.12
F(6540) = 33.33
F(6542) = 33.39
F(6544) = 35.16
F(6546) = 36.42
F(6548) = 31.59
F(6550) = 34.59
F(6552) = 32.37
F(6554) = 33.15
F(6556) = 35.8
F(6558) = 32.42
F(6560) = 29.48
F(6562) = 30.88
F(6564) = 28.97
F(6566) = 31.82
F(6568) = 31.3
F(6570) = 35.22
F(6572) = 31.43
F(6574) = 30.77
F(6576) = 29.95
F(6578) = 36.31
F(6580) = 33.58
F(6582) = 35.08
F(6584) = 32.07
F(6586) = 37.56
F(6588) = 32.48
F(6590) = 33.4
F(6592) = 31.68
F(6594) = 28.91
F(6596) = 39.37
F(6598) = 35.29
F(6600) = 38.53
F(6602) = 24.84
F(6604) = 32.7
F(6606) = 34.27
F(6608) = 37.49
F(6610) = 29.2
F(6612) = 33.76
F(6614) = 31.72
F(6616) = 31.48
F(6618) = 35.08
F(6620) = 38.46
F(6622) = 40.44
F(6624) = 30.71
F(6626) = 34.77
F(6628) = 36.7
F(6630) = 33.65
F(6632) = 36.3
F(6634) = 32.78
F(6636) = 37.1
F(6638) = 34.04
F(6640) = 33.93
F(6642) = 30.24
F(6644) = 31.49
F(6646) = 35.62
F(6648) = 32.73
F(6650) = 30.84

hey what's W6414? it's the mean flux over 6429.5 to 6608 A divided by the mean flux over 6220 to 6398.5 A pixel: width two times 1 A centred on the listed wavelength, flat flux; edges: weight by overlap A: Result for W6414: 1.04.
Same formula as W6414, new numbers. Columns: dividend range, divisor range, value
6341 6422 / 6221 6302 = 1.05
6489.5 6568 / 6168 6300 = 1.06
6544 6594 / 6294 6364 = 1.02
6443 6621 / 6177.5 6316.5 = 1.06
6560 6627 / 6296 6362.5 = 1.04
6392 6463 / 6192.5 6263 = 1.05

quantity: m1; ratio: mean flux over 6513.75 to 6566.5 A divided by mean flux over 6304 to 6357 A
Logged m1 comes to 1.07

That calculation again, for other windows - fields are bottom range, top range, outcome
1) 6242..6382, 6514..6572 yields 1.07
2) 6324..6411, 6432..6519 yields 1.01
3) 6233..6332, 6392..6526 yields 1.06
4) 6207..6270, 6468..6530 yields 1.07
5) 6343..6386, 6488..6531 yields 1.03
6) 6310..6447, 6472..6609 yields 1.02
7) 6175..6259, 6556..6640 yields 1.05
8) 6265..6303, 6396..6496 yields 1.06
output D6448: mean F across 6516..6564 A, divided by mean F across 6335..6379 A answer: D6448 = 1.1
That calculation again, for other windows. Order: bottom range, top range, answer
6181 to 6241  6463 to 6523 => 1.05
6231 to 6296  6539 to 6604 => 1.04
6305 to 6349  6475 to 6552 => 1.07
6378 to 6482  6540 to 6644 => 0.99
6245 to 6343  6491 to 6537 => 1.09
